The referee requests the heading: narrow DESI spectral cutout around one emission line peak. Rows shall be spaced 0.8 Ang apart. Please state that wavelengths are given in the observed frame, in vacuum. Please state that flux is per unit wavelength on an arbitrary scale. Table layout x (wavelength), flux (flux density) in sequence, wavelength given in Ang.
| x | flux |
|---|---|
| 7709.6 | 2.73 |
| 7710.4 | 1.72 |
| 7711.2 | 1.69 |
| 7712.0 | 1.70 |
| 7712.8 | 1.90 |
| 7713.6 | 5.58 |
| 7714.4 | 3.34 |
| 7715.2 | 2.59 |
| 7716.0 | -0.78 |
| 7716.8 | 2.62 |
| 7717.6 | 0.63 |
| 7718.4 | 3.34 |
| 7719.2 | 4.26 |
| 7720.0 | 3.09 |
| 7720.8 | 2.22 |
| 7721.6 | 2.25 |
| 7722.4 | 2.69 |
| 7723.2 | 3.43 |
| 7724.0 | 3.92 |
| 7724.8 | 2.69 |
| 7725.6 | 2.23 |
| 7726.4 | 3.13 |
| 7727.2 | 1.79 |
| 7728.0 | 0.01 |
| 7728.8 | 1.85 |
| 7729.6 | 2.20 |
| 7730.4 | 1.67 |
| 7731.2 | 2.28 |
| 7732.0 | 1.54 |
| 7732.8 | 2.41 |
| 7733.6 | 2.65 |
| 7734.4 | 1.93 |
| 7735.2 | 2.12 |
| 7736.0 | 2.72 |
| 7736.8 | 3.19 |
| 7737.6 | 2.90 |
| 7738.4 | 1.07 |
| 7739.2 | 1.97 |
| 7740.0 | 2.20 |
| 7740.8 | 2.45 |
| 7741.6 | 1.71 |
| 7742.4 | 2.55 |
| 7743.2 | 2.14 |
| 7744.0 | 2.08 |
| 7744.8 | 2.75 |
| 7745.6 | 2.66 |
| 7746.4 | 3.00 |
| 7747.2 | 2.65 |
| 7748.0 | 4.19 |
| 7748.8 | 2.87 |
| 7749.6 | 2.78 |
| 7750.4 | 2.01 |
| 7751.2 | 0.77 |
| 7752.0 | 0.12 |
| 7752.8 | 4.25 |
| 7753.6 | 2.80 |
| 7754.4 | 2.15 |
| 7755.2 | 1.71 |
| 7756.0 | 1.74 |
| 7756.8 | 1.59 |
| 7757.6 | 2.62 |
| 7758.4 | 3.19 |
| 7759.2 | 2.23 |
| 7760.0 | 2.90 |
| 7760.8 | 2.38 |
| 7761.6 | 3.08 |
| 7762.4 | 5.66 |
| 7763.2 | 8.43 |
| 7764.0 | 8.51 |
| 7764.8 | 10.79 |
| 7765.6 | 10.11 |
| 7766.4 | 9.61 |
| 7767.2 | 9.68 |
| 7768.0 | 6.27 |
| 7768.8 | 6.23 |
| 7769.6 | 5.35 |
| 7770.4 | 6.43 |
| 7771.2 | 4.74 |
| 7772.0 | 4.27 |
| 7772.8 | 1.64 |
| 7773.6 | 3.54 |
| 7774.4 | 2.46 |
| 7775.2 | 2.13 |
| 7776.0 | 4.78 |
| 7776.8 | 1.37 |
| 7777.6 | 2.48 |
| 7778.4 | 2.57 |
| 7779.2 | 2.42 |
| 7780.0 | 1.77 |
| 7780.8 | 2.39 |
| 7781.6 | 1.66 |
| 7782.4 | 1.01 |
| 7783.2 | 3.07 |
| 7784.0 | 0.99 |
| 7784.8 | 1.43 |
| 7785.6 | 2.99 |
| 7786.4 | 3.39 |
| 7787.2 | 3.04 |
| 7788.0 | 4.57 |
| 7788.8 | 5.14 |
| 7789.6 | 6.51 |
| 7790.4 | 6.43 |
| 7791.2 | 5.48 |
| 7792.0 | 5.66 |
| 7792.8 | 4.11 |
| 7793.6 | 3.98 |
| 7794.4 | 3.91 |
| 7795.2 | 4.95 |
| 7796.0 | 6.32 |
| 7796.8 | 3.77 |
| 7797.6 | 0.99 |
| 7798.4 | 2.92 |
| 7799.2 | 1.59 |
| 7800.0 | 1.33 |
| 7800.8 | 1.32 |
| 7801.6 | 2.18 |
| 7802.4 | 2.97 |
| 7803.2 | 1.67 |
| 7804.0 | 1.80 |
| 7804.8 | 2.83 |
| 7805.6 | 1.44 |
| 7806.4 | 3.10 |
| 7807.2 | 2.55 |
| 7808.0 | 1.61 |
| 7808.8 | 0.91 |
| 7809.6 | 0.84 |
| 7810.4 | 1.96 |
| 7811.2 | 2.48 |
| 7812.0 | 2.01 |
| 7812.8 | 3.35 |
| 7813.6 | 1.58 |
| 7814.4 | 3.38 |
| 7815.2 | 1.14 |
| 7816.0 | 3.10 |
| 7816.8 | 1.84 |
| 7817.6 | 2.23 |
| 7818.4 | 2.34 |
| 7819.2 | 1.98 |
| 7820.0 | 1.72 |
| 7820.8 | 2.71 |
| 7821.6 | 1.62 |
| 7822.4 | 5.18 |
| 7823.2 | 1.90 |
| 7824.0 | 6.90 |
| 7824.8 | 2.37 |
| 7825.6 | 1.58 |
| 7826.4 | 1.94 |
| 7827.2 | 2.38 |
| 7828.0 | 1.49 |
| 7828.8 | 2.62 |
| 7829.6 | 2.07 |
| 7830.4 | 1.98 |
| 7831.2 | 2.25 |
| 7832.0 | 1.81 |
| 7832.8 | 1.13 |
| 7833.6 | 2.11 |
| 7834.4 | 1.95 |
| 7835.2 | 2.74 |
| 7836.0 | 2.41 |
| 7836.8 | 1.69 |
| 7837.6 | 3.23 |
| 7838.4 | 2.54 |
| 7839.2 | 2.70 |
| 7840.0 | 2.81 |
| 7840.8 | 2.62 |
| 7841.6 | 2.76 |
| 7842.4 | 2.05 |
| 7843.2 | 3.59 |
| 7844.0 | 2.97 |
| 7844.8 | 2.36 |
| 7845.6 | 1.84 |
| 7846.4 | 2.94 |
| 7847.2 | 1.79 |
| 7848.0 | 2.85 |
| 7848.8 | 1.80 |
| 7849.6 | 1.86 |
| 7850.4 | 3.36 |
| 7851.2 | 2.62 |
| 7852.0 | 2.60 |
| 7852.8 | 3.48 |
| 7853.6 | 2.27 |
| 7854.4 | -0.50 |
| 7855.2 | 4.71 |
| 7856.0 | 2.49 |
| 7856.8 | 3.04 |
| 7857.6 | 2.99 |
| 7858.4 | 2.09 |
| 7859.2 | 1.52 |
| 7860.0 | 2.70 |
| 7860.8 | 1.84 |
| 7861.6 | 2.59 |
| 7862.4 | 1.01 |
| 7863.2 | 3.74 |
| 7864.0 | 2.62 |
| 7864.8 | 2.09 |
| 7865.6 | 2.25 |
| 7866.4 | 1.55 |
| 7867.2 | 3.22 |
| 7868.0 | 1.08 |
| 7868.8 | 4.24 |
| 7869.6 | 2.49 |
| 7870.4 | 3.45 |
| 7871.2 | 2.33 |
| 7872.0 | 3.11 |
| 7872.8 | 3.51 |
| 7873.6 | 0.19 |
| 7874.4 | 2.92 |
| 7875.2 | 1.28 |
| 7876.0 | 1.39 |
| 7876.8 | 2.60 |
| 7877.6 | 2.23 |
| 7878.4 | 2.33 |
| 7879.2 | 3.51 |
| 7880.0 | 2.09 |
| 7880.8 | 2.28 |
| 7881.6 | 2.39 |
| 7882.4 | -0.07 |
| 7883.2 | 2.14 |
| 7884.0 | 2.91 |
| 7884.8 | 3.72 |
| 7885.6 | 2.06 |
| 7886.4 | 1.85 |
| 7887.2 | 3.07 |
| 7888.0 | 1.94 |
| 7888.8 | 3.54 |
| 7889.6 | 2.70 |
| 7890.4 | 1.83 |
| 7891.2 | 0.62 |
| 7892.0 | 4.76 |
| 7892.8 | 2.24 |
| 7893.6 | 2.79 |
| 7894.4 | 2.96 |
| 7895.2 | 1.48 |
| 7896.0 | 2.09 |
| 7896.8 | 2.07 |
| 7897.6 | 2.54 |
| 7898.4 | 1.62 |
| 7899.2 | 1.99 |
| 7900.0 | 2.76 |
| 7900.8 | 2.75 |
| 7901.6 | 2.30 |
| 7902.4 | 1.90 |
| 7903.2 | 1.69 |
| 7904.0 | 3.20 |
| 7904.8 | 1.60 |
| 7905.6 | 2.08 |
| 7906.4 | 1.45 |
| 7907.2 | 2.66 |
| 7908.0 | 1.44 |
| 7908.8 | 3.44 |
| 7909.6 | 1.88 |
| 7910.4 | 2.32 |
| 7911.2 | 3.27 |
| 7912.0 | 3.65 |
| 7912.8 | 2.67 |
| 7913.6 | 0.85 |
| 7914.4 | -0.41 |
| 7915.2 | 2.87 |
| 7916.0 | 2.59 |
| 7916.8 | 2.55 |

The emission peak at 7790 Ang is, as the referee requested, [N II]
